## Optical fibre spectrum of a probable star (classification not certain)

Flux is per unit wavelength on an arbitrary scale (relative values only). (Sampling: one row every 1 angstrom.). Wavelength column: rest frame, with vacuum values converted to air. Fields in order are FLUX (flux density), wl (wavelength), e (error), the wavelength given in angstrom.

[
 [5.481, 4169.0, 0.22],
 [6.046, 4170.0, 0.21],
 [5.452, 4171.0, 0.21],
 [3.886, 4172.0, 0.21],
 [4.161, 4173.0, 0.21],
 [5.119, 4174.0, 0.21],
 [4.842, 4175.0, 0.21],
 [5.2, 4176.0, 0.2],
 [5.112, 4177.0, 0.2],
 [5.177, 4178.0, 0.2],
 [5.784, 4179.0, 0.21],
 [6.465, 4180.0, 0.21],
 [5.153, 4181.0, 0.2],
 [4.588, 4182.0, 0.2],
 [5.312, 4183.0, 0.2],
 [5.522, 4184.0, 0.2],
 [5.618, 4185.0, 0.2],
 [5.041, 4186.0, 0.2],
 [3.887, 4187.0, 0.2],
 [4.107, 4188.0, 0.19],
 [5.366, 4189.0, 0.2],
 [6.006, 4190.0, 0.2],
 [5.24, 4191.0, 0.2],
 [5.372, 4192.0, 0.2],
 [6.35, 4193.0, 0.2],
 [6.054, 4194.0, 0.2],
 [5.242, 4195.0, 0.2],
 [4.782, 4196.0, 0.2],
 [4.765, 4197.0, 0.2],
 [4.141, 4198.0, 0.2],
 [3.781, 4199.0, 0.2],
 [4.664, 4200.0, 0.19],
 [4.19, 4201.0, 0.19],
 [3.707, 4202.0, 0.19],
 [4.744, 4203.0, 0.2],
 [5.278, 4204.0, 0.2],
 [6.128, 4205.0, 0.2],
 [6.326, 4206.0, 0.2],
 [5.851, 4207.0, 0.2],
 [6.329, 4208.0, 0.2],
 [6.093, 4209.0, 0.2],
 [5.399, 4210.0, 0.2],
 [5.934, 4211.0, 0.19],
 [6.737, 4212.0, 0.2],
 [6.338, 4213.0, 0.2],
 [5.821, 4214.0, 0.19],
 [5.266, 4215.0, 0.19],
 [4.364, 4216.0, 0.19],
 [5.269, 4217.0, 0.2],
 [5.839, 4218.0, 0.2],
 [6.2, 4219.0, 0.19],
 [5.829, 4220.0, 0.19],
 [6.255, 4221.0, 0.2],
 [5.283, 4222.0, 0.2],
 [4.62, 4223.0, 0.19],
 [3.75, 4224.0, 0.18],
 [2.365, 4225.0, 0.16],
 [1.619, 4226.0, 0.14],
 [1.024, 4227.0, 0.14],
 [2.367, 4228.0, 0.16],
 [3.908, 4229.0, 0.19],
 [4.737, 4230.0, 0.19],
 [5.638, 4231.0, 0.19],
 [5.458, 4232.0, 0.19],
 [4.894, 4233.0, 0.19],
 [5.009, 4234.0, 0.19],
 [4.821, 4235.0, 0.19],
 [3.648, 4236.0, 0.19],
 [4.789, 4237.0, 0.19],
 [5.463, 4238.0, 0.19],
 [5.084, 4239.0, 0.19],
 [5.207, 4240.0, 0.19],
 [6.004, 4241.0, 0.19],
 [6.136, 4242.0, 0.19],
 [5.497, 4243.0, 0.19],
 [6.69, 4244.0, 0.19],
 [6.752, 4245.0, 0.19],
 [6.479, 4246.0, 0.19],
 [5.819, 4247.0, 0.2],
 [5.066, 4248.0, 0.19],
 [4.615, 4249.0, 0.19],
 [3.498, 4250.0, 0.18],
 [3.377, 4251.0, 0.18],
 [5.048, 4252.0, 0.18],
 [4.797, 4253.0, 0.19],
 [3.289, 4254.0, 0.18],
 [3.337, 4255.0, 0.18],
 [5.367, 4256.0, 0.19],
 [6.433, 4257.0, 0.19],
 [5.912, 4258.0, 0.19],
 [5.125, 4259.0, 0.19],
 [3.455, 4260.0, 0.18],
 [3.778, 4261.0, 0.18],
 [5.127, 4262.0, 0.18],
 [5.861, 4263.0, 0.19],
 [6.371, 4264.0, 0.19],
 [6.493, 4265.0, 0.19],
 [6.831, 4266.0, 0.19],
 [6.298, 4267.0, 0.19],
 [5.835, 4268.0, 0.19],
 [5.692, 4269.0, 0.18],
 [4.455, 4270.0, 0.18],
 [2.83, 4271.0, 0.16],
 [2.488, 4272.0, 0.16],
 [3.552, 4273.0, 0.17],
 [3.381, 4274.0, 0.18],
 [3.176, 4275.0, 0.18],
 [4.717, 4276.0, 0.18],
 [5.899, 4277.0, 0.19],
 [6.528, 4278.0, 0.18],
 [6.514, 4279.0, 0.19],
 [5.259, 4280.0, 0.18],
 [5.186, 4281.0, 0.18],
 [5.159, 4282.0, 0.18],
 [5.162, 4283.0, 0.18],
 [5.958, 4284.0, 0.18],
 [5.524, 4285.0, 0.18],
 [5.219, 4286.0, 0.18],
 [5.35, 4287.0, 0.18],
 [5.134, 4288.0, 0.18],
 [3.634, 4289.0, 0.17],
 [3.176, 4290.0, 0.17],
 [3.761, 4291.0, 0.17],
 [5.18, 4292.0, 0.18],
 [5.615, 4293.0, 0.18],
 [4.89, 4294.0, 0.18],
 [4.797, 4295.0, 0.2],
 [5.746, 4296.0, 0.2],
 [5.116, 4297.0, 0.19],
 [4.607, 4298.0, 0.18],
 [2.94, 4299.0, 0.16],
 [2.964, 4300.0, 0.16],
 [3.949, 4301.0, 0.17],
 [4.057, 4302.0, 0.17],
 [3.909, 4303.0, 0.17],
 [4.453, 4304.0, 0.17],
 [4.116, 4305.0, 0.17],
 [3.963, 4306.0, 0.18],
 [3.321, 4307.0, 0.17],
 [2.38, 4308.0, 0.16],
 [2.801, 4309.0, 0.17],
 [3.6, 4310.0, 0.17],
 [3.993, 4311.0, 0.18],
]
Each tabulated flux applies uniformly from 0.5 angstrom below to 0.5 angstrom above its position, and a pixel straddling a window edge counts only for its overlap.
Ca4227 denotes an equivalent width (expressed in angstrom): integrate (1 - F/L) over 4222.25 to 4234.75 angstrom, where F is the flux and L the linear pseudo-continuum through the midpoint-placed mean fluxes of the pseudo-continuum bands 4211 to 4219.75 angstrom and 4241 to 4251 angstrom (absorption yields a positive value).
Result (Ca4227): 4.0 angstrom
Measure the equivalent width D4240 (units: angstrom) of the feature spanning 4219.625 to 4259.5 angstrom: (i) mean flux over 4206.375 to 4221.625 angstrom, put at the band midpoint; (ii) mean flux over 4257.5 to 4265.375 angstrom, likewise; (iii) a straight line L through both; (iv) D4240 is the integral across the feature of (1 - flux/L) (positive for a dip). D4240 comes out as 5.3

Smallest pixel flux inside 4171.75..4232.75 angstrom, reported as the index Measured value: 1.024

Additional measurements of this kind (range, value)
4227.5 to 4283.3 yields 2.367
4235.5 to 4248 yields 3.648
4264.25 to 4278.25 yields 2.488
